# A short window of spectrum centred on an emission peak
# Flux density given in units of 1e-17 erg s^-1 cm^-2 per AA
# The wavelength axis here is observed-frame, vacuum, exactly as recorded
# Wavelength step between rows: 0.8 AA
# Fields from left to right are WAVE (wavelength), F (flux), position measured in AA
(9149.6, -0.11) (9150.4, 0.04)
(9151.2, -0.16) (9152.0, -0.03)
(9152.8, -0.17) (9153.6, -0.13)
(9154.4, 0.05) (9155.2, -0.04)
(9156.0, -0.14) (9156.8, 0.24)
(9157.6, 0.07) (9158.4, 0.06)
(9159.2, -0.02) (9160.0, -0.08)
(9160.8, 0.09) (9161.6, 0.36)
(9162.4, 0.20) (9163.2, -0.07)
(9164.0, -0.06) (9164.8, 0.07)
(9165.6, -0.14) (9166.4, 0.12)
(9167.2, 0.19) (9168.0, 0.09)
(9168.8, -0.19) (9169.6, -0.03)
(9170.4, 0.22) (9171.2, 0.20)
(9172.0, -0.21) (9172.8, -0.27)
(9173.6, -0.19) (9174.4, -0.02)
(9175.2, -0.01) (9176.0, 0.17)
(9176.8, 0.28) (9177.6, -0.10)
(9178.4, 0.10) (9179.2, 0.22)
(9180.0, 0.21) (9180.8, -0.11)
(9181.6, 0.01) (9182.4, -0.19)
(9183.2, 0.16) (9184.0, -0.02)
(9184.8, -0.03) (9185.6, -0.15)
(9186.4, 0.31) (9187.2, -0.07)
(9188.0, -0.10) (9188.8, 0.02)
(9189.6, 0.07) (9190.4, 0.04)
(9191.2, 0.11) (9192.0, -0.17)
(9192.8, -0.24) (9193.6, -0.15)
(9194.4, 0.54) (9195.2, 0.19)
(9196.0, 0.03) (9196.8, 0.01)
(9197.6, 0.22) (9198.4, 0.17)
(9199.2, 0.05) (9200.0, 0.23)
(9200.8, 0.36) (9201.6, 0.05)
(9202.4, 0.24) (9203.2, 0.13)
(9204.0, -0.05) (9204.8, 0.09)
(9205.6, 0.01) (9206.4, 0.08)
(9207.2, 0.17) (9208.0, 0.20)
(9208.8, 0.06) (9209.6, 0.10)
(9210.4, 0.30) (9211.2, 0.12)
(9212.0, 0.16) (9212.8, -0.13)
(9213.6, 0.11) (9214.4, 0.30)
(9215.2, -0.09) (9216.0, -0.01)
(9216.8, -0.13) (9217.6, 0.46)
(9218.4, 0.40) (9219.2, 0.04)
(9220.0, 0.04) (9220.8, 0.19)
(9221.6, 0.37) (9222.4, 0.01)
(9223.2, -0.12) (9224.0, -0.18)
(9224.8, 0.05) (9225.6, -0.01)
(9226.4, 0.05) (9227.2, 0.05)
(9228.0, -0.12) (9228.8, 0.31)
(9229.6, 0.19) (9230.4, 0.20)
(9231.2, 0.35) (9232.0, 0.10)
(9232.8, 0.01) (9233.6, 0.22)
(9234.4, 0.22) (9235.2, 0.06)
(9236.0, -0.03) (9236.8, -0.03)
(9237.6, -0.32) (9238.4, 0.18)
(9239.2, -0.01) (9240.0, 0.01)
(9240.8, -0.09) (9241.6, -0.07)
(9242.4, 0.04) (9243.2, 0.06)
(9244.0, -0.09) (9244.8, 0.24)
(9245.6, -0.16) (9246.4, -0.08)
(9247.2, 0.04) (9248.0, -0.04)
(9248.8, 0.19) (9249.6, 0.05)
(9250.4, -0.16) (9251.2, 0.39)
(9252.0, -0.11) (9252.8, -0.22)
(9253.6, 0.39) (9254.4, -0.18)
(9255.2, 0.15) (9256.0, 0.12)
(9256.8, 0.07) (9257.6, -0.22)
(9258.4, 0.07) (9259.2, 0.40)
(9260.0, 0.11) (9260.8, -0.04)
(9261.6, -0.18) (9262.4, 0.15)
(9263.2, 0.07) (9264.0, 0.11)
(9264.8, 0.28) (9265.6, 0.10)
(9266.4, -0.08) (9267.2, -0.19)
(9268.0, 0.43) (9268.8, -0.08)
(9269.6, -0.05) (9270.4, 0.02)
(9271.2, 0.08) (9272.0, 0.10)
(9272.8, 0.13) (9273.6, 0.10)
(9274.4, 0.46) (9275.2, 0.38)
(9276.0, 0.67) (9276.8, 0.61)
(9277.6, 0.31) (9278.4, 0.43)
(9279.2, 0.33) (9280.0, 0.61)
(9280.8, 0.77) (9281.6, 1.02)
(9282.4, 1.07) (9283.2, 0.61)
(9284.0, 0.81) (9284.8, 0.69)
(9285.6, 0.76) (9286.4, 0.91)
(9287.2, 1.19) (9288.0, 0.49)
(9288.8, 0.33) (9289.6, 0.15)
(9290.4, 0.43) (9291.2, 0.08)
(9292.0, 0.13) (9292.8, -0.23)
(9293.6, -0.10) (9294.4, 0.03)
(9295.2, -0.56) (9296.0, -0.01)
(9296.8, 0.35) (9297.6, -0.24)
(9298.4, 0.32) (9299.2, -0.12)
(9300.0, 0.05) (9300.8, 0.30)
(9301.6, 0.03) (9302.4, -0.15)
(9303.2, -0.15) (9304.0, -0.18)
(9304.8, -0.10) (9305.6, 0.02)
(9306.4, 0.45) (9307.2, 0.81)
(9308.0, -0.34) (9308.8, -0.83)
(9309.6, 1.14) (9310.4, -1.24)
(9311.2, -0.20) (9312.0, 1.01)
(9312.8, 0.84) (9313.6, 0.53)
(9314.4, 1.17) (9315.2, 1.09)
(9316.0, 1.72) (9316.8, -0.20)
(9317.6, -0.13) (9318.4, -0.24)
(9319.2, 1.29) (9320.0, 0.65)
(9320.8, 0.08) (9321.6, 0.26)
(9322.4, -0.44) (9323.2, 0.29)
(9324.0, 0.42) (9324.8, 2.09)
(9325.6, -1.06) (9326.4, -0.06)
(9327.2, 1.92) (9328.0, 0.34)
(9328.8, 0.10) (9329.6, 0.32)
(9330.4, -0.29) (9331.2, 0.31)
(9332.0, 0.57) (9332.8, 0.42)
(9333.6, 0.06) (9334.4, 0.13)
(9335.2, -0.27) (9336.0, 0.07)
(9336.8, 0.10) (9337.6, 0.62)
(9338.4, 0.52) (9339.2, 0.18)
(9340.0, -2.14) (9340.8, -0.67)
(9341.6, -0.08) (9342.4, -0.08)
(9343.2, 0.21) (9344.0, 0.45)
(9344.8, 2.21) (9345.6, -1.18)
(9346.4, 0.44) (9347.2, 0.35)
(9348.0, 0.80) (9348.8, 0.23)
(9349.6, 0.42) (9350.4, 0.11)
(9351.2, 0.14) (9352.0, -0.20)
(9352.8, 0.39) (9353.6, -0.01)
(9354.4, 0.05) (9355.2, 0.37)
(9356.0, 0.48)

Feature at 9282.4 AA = [O II]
